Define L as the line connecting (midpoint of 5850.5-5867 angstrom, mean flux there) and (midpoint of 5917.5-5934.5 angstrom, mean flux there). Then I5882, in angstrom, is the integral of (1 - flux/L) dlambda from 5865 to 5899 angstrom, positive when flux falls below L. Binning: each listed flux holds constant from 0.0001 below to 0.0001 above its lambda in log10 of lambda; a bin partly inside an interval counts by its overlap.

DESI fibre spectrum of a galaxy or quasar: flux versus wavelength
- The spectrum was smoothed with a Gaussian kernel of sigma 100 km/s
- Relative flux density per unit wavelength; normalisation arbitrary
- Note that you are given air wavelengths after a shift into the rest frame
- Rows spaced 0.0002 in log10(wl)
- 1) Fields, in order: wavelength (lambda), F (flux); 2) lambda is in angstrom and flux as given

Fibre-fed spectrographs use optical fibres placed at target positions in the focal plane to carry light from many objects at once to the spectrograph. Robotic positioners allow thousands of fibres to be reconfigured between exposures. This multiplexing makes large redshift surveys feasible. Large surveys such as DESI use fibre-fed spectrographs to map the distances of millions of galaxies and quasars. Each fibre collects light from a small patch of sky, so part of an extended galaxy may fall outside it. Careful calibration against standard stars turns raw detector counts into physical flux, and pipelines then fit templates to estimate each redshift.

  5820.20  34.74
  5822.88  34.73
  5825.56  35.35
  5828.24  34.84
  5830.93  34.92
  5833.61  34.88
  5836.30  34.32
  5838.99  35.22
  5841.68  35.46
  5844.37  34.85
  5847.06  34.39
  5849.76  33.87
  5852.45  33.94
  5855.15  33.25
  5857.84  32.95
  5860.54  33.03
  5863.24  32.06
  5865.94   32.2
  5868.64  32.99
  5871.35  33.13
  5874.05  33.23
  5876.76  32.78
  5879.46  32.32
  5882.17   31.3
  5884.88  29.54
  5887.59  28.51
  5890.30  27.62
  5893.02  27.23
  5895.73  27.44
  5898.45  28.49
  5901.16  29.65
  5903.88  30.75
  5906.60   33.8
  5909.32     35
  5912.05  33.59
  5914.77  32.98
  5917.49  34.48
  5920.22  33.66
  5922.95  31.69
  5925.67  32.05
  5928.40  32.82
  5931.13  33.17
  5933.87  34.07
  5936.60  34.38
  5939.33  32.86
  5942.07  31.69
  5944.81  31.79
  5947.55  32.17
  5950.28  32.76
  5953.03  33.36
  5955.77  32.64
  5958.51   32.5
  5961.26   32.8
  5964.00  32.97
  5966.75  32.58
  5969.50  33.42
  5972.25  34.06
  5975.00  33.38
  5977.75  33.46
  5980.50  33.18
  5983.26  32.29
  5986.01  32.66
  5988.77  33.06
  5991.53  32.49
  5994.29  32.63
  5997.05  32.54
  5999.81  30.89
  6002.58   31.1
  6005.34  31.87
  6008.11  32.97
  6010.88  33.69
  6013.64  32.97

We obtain 2.5 angstrom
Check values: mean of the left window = 33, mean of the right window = 33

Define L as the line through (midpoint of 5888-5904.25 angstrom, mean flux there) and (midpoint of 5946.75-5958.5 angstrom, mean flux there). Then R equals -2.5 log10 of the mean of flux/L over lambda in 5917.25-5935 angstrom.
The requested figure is -0.079 mag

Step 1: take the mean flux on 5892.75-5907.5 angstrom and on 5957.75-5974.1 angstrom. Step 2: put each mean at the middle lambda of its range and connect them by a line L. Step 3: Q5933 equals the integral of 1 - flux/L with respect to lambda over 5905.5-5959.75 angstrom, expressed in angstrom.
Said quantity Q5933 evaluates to -3.1 angstrom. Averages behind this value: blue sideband 29.6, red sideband 33.1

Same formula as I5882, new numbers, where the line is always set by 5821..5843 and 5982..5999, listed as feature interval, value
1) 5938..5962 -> 0.5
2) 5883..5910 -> 3.4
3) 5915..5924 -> 0.1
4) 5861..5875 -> 0.7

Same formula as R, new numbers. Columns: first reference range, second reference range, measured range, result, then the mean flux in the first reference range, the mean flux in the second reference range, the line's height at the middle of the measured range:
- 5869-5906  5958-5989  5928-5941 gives -0.06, 30.3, 33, 31.8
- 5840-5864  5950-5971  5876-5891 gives 0.11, 33.8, 32.9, 33.5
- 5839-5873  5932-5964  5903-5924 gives -0.01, 33.6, 32.8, 33.1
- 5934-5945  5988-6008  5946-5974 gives -0.01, 32.9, 32.1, 32.6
